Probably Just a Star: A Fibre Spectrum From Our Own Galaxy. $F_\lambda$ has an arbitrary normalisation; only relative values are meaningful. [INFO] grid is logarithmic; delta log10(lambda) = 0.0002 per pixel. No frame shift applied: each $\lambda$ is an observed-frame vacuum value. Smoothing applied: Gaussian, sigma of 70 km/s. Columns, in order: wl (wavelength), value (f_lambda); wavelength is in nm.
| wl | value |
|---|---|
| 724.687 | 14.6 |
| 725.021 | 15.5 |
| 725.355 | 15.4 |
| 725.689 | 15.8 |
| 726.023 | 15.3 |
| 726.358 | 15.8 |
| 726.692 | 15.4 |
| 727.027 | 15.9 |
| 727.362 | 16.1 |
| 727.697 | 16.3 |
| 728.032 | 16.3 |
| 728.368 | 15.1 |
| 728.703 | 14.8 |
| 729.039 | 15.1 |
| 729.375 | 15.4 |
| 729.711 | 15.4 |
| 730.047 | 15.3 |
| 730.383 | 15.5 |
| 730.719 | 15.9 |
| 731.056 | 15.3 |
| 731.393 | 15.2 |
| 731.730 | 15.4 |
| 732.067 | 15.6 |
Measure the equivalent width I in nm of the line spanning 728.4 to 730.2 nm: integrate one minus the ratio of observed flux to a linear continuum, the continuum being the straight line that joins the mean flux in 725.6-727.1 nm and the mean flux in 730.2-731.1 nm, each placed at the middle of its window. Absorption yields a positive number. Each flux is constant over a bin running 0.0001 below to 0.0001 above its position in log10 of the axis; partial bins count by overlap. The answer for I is 0.05 nm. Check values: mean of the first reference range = 15.6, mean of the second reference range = 15.6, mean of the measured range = 15.2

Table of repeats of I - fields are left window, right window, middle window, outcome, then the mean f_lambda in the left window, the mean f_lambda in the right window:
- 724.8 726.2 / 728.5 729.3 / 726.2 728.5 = -0.10 nm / 15.5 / 15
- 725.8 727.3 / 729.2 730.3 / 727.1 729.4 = -0.02 nm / 15.6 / 15.4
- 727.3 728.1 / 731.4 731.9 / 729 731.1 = 0.03 nm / 16.2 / 15.3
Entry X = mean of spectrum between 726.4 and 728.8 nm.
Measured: 15.7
